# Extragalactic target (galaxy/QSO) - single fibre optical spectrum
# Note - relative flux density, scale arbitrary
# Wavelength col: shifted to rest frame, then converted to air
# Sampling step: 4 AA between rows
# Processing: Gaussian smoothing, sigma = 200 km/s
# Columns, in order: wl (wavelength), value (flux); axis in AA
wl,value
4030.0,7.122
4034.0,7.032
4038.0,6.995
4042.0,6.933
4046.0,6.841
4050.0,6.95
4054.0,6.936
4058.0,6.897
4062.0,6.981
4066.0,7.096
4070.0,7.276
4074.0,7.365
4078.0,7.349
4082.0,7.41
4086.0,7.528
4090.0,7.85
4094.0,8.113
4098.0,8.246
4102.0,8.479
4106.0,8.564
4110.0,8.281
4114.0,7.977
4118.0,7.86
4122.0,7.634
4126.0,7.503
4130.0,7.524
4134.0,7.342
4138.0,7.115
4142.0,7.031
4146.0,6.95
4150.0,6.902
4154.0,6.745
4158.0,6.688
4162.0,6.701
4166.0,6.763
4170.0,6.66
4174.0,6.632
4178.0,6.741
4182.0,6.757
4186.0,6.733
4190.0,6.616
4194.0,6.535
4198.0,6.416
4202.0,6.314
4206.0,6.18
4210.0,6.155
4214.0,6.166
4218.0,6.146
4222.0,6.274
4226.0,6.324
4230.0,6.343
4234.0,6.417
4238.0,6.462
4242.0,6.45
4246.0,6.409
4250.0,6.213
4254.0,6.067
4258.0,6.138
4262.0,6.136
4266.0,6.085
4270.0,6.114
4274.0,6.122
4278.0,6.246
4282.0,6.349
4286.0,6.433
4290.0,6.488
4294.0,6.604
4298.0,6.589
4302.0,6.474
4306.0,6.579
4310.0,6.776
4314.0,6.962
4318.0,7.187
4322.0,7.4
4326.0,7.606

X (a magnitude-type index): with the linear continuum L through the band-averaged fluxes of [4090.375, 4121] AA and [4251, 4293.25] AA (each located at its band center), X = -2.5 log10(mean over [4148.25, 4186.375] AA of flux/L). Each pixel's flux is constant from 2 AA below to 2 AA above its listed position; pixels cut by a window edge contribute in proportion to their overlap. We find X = 0.11 mag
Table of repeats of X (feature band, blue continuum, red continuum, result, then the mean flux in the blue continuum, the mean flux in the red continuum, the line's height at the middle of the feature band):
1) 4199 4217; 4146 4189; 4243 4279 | 0.05 mag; 6.74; 6.18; 6.5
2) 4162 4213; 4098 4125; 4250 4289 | 0.10 mag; 8.12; 6.2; 7.19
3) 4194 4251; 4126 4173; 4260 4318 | 0.06 mag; 6.96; 6.45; 6.7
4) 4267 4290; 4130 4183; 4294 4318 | 0.08 mag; 6.88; 6.71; 6.74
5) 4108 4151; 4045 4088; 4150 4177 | -0.09 mag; 7.16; 6.71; 6.87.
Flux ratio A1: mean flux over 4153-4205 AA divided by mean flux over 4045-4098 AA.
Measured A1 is 0.9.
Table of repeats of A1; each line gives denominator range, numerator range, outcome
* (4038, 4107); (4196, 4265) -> 0.84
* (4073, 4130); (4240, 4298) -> 0.80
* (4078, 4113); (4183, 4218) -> 0.80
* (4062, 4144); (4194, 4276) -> 0.82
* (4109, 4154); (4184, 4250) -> 0.86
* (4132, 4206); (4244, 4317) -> 0.95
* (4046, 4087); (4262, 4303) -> 0.89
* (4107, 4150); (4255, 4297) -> 0.83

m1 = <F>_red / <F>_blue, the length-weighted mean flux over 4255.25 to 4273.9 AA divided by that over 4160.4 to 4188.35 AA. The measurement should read 0.91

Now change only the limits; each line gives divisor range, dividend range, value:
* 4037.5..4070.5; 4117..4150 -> 1.05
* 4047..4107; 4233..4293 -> 0.84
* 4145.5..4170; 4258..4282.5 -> 0.91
